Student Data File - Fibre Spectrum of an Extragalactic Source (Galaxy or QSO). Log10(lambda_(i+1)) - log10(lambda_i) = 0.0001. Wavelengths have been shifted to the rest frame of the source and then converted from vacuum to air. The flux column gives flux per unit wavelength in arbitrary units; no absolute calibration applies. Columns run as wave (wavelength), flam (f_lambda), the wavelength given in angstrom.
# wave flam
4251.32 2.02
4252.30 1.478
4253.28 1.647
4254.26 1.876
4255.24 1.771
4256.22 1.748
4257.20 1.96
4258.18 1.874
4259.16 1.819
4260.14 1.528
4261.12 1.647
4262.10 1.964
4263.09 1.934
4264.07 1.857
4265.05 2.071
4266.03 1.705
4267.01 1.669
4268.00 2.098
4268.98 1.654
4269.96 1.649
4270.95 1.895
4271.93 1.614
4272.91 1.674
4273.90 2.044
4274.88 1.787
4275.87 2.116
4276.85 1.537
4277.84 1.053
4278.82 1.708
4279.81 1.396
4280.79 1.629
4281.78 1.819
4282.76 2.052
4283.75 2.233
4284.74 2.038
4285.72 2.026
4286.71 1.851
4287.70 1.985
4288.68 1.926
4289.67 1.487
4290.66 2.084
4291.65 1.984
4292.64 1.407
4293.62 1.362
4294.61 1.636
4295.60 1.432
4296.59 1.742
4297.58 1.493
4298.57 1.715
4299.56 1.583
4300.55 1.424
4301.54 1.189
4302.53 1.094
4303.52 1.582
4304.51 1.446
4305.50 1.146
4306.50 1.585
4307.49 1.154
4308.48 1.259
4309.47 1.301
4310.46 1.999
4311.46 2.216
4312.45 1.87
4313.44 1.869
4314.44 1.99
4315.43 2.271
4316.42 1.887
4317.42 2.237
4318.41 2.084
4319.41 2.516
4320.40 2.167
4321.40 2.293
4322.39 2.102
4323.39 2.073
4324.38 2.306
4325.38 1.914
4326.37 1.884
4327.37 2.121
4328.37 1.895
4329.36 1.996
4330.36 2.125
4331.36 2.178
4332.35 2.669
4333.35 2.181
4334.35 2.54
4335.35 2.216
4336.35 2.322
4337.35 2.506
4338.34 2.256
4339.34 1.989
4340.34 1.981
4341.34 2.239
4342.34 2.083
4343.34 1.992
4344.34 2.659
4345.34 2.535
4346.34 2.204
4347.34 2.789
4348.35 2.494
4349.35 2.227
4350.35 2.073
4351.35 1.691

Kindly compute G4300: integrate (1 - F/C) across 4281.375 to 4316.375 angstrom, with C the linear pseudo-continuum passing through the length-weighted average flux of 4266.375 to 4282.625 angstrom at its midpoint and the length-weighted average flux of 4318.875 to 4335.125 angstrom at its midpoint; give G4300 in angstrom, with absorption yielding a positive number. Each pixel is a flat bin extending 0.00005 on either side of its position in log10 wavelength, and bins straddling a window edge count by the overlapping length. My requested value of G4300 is 4.2 angstrom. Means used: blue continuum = 1.72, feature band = 1.7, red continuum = 2.18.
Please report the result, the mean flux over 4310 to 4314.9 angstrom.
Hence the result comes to 1.99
